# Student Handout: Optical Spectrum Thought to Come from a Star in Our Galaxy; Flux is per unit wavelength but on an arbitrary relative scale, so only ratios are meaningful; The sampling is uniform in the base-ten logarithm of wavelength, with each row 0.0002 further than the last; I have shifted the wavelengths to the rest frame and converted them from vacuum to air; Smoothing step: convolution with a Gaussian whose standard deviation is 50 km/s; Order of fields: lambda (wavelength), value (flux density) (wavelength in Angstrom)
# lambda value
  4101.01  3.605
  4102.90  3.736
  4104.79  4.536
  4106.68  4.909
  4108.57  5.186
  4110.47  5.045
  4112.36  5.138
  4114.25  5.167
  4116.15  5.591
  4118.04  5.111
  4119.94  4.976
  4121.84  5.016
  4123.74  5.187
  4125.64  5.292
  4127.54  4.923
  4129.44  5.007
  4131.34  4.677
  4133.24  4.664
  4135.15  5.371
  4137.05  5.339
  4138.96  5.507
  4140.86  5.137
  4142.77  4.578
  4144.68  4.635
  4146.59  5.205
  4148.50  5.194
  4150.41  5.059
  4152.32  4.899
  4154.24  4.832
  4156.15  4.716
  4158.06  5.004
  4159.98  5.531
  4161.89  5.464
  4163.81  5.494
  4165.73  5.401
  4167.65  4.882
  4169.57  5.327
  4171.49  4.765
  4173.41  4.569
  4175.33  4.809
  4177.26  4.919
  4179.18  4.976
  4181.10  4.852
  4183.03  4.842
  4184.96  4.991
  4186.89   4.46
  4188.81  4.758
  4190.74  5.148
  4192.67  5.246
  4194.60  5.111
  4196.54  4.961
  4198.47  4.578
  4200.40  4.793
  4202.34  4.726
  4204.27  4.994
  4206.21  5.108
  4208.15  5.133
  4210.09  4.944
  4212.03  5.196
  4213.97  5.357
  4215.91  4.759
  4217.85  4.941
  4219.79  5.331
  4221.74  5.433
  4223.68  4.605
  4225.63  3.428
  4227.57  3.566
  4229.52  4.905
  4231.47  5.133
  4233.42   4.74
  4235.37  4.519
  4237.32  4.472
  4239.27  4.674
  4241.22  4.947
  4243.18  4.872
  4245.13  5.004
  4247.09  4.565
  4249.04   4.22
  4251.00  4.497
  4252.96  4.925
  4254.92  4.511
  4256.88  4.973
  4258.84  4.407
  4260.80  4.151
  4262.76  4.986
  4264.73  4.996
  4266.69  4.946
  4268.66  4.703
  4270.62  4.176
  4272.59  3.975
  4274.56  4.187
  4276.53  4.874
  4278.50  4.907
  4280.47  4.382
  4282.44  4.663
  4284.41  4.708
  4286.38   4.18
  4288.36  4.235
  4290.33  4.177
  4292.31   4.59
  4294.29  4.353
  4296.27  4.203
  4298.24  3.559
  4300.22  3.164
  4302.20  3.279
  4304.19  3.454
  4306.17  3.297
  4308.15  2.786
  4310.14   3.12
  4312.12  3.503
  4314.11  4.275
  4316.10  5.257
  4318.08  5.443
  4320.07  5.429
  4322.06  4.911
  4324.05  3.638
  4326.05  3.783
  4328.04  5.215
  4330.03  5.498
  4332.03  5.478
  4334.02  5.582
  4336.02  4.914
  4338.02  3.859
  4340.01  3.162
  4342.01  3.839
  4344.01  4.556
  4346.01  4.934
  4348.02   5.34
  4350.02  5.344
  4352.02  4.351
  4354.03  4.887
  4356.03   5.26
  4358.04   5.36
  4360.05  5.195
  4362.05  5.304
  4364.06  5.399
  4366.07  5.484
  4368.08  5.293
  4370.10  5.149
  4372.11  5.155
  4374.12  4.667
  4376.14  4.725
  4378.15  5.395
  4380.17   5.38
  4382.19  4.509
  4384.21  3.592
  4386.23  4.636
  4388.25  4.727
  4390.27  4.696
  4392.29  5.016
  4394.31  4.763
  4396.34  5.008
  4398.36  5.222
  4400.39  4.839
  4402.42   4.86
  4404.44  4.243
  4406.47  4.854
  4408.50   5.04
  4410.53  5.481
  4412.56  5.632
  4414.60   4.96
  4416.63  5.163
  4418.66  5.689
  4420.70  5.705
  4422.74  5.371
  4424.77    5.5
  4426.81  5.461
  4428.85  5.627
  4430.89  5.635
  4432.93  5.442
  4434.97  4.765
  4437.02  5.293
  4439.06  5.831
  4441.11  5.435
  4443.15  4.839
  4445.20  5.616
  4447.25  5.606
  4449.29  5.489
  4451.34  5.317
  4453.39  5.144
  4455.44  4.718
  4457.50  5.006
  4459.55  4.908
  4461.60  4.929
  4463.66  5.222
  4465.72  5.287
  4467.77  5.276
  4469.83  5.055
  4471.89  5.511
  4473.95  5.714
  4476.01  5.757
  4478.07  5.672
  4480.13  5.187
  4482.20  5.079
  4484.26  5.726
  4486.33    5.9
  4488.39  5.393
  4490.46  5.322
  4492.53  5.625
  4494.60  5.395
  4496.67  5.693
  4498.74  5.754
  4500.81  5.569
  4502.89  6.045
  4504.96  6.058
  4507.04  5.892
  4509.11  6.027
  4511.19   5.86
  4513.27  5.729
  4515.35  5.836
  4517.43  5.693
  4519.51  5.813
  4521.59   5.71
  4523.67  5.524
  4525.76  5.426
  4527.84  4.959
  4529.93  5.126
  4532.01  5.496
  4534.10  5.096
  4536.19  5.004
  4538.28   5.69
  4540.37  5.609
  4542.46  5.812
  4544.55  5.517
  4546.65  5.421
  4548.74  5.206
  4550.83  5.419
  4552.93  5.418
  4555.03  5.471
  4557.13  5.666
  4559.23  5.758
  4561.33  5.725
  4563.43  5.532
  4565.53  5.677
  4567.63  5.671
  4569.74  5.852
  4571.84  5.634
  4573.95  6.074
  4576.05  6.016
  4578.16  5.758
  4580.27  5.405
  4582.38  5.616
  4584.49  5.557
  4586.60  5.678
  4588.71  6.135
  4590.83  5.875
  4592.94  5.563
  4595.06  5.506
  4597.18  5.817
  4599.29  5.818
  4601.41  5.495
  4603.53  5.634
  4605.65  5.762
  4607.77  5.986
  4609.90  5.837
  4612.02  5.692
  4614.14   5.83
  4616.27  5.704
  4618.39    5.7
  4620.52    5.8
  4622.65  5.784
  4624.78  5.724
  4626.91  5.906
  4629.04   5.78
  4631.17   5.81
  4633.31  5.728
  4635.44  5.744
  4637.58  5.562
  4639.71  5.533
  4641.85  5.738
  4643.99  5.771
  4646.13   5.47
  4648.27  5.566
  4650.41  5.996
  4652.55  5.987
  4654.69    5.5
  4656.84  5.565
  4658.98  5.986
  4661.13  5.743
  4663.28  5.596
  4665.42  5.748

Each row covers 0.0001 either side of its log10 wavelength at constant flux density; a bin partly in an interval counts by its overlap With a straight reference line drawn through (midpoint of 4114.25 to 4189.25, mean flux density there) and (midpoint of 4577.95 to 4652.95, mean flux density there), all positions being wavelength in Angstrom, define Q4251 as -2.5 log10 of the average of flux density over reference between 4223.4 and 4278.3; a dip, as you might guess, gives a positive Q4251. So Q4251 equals 0.13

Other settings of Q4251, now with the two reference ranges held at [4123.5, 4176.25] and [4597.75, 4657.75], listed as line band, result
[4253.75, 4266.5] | 0.11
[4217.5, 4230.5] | 0.13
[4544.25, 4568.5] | 0.02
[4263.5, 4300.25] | 0.19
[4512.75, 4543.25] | 0.02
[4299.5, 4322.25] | 0.31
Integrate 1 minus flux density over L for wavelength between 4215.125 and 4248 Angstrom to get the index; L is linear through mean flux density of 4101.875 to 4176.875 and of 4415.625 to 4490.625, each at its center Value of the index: 2.7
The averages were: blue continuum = 5.02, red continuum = 5.37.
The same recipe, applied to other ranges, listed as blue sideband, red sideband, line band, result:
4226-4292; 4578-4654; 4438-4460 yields -0.4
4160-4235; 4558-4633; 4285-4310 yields 6.6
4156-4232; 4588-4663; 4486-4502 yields -0.2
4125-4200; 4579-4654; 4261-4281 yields 2.2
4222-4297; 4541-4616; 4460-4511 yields -1.8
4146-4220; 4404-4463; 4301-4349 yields 7.5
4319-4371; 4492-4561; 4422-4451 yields -1.0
